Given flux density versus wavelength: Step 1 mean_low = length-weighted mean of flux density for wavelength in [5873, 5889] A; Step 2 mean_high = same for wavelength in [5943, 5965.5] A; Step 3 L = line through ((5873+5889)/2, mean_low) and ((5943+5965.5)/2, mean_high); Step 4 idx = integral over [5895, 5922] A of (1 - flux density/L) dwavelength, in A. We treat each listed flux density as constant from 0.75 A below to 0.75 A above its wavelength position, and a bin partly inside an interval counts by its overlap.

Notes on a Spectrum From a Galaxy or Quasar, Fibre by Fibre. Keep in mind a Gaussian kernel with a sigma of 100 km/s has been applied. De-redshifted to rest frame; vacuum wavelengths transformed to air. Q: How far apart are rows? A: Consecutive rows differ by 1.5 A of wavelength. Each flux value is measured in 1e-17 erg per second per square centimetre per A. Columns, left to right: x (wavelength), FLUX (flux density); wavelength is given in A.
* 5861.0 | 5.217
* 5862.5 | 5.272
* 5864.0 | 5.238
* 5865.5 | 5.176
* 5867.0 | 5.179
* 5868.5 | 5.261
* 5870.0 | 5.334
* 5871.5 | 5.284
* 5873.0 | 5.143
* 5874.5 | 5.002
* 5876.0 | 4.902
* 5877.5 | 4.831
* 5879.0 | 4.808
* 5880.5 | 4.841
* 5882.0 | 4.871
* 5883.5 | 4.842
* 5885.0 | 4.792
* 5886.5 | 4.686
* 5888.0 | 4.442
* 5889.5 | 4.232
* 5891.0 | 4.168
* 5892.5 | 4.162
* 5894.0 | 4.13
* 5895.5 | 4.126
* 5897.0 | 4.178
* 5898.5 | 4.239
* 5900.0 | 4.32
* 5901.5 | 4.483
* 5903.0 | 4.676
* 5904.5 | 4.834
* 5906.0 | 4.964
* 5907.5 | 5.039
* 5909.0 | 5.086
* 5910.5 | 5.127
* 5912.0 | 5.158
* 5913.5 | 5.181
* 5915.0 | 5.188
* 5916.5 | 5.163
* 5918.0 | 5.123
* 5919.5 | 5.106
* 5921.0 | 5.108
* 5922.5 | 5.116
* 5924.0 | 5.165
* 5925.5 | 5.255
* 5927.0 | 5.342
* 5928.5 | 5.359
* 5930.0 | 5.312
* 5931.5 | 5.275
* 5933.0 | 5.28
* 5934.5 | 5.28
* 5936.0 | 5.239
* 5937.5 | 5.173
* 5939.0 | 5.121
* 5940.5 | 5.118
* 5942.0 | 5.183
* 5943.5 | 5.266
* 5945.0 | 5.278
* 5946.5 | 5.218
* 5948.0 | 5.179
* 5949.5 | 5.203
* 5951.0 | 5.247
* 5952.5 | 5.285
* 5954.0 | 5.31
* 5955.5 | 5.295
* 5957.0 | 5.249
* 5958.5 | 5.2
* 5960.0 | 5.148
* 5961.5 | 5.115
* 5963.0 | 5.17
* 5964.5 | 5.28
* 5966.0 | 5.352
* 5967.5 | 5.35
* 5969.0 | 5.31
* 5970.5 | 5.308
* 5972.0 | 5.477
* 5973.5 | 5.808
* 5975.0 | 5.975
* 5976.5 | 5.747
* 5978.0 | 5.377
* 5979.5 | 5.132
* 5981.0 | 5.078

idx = 0.7 A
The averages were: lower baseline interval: 4.81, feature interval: 4.85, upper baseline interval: 5.23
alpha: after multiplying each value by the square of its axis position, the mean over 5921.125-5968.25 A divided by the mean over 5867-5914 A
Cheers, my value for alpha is 1.12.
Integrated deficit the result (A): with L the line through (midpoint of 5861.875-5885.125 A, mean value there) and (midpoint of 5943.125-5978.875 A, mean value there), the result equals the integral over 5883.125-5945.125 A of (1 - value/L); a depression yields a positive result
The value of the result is 3.4 A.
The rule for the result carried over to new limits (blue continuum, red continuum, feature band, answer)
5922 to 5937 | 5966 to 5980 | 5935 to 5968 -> 0.95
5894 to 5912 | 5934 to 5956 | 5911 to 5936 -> -1.46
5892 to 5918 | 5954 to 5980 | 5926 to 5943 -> -0.72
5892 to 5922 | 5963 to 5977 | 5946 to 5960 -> 0.16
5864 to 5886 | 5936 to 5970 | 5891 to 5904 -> 2.02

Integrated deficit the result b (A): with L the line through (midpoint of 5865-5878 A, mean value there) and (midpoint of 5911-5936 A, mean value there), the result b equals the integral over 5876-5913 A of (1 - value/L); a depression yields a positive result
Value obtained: 3.8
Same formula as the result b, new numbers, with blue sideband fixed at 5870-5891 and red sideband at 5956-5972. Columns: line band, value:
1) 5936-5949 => -0.1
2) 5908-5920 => -0.4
